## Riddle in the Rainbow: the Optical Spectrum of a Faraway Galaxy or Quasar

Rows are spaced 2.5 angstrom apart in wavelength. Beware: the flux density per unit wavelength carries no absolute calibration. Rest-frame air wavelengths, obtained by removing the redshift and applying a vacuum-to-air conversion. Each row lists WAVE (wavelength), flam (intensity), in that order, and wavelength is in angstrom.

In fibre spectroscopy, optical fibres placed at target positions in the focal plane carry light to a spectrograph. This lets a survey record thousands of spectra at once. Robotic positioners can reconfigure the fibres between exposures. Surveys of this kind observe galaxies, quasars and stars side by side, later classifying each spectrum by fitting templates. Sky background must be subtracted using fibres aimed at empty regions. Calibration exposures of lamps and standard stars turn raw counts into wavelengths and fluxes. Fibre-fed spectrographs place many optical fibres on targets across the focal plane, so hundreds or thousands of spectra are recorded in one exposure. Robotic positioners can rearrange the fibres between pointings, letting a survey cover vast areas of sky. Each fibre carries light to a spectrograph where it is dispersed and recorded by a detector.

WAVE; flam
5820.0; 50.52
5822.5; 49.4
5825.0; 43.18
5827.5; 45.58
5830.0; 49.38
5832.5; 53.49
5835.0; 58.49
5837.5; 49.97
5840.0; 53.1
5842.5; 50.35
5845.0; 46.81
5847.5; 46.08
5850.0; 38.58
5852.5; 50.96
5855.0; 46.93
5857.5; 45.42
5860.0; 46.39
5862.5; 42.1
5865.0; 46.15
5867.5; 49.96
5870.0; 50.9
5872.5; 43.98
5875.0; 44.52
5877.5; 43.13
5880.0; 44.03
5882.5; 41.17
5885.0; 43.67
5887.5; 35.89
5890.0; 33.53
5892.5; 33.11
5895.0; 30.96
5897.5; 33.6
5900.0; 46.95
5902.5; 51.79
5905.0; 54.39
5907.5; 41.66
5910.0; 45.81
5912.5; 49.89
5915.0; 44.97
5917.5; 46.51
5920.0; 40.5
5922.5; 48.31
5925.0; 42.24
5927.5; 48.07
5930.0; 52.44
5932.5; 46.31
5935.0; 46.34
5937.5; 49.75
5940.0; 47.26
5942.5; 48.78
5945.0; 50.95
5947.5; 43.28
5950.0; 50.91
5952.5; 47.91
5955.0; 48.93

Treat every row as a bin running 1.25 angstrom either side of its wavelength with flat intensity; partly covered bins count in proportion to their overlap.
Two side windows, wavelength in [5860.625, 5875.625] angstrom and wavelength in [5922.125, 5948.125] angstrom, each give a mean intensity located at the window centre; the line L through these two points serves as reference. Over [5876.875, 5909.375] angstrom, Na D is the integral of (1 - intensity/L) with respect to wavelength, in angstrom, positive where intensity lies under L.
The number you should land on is 4.0 angstrom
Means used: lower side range 46.3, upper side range 47.7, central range 41.1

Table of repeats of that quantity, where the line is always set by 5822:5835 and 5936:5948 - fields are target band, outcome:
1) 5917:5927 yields 0.8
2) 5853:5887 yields 2.5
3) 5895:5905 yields 1.0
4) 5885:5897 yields 3.5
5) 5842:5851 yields 0.7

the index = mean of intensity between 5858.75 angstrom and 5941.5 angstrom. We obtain 44.4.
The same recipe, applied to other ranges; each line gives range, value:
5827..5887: 47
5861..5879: 45.8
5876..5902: 39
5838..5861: 47.3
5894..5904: 41.4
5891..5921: 43.3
